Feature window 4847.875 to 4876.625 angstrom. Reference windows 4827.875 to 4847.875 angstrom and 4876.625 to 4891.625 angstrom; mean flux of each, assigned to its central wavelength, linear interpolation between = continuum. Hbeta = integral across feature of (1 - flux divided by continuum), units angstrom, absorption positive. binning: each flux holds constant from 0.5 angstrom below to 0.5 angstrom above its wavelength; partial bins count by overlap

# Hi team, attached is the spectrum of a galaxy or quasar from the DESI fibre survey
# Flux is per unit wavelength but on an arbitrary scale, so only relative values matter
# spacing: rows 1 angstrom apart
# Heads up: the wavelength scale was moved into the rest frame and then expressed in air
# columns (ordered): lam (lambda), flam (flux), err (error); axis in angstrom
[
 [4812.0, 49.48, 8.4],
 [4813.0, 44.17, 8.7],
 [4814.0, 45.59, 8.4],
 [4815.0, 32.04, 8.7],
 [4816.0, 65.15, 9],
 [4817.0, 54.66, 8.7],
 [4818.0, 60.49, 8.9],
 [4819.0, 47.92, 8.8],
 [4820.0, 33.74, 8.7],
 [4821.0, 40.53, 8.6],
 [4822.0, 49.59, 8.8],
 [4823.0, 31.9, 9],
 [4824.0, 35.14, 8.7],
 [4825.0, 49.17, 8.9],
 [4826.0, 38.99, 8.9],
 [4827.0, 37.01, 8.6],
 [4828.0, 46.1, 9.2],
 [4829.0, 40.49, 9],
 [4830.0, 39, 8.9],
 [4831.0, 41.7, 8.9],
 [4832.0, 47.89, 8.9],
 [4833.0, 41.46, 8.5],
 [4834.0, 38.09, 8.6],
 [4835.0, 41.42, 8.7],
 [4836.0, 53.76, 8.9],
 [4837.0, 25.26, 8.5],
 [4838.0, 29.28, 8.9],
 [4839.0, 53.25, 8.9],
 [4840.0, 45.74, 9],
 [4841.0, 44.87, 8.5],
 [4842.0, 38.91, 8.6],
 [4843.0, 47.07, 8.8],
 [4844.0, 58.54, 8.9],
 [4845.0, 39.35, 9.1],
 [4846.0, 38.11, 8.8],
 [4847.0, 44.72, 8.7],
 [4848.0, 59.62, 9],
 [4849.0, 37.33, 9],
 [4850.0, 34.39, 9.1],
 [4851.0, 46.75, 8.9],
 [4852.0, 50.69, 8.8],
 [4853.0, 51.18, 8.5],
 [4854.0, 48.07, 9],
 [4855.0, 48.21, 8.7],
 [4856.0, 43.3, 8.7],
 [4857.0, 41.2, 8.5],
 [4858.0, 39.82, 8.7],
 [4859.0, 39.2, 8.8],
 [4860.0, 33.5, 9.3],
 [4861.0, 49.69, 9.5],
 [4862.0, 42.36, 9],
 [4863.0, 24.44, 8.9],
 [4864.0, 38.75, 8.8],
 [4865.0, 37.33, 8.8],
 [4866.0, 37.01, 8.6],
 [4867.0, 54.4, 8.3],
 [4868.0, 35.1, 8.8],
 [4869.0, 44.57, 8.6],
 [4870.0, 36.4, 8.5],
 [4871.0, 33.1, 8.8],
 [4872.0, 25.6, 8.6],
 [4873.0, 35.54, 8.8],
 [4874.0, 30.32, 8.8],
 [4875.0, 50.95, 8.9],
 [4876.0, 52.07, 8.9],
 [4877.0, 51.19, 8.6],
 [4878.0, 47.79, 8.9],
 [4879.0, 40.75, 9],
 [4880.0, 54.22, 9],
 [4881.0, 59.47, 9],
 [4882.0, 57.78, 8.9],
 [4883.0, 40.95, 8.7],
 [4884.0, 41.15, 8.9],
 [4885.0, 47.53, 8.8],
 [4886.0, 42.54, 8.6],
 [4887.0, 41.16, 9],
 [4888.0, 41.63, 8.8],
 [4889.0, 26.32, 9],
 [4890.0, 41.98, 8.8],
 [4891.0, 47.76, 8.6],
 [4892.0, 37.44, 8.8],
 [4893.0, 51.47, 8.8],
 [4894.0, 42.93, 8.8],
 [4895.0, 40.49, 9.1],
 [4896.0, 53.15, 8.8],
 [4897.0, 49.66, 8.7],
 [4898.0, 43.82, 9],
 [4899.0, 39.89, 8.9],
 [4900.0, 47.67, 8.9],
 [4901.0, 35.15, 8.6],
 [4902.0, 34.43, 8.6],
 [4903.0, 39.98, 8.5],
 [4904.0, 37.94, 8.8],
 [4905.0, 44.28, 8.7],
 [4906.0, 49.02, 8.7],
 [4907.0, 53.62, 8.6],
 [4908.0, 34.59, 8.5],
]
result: 2.0 angstrom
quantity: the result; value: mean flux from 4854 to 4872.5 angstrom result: 39.4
